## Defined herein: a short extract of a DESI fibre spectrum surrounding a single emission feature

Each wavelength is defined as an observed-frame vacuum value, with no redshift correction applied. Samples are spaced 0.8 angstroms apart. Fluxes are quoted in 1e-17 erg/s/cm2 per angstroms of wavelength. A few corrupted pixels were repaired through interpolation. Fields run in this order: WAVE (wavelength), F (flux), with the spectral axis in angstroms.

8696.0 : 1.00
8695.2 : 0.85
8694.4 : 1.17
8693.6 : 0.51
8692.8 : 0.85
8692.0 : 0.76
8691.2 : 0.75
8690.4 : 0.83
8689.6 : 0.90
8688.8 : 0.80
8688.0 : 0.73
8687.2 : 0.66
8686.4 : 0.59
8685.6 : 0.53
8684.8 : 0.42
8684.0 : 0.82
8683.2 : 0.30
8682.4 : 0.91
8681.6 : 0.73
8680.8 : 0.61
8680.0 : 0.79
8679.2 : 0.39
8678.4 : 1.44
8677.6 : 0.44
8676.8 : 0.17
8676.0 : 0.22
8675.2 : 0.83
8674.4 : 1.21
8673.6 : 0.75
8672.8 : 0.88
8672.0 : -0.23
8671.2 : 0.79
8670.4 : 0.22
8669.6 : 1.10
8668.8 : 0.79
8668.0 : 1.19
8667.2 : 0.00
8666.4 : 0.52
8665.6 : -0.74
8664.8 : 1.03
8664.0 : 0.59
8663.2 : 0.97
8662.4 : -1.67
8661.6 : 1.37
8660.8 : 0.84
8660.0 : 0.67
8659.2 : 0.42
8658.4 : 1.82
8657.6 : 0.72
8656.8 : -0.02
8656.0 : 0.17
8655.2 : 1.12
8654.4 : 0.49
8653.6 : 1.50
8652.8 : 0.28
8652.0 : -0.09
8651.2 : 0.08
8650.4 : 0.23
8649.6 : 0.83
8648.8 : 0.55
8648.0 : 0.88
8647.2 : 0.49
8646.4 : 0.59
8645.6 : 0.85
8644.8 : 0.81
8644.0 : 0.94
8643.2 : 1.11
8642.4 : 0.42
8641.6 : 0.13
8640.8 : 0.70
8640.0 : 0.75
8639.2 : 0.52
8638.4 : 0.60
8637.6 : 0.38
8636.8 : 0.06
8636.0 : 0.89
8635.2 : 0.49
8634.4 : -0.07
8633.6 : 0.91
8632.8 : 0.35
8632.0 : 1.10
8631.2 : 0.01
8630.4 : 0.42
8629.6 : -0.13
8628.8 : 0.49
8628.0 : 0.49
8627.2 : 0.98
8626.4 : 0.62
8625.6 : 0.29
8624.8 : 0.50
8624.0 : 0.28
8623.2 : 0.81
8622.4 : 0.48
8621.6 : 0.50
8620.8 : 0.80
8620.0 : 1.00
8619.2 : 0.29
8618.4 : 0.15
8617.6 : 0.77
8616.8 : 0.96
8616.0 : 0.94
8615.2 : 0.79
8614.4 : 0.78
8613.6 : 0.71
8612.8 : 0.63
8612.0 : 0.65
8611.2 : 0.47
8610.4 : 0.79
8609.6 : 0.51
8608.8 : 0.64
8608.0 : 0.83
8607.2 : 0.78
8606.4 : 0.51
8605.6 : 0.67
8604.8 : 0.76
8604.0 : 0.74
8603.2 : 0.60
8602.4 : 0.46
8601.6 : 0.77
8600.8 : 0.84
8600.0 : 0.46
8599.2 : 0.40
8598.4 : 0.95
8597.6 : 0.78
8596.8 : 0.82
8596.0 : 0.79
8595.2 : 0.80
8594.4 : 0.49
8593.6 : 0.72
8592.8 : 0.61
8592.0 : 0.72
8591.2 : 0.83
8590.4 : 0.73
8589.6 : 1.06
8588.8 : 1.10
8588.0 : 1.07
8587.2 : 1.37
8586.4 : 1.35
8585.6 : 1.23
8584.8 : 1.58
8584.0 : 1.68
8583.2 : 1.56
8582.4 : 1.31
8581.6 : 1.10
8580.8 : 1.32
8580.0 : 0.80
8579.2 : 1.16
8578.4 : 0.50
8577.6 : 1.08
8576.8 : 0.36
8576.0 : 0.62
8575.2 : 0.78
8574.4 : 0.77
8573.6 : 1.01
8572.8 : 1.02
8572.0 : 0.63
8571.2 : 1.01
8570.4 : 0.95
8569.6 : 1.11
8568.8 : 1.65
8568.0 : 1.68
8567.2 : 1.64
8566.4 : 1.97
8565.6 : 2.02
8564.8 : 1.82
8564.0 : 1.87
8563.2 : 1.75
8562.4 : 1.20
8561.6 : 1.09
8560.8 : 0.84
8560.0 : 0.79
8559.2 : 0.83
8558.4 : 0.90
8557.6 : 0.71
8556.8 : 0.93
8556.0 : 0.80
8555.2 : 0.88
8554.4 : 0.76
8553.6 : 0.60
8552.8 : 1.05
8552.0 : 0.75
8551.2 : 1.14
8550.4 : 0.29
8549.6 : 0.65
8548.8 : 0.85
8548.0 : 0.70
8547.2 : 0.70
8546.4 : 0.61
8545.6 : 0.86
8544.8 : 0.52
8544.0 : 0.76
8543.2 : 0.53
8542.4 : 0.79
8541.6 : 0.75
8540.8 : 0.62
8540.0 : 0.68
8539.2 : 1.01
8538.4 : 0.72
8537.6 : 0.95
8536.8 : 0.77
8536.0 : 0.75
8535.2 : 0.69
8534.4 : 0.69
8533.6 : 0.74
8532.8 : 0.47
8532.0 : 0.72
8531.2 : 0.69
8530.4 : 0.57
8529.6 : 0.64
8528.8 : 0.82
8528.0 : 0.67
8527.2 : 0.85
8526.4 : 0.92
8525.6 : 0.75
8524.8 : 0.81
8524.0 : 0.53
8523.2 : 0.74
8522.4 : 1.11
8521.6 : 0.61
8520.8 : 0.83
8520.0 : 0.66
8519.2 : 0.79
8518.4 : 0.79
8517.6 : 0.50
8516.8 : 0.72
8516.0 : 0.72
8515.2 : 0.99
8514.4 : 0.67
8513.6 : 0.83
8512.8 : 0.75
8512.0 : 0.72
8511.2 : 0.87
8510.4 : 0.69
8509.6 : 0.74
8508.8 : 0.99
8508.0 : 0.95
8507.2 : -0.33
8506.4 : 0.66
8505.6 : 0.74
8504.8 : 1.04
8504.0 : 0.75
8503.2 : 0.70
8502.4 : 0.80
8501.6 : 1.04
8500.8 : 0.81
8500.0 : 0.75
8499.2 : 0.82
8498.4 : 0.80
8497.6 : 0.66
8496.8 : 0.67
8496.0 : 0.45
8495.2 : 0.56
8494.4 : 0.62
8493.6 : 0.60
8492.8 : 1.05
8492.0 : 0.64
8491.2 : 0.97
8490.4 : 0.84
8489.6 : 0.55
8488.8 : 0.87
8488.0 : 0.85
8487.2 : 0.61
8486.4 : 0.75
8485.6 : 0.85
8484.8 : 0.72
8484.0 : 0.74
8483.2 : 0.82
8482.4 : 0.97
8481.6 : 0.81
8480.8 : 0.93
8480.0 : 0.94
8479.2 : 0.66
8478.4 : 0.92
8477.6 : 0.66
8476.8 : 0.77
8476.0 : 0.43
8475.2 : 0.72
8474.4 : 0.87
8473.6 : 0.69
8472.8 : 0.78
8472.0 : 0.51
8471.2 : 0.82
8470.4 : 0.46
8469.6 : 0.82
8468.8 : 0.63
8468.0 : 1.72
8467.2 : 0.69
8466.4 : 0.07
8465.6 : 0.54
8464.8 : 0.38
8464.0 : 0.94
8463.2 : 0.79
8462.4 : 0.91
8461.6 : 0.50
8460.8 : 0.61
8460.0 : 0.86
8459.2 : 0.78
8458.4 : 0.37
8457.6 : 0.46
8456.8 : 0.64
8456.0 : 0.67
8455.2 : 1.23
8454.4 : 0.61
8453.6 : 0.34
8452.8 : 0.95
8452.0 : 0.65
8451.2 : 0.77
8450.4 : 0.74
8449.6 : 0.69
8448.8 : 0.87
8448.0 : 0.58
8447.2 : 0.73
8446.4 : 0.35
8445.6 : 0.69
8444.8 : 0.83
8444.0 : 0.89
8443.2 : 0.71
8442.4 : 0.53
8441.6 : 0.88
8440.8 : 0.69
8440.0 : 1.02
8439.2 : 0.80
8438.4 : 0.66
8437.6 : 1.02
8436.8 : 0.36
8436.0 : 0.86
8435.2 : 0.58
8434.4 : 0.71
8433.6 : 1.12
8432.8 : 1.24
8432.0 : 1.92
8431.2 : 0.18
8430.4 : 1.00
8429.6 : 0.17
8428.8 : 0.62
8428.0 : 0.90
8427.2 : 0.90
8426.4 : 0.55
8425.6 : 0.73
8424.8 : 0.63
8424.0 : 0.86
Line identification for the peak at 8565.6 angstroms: [S II]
